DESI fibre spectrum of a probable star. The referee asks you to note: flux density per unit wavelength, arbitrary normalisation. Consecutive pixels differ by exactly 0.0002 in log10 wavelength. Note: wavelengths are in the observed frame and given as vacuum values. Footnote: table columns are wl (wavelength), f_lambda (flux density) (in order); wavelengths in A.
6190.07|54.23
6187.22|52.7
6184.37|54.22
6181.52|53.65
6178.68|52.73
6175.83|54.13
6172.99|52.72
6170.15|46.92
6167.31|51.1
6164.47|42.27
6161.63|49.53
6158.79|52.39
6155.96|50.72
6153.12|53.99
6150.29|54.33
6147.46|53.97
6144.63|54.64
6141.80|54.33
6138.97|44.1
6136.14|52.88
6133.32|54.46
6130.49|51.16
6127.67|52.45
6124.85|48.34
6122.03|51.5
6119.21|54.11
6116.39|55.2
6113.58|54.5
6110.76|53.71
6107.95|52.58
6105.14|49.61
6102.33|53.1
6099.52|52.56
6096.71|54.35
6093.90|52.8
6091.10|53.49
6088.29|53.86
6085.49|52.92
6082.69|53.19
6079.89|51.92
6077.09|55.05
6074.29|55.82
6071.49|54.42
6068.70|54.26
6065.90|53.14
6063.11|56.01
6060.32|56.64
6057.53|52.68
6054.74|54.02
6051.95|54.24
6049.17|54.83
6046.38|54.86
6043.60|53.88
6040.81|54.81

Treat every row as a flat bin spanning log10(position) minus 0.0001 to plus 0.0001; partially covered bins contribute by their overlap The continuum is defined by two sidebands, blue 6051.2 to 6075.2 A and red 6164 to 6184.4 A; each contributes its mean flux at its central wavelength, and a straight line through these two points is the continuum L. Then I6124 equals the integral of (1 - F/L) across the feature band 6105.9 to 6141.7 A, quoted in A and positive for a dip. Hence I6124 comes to 0.4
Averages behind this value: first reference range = 54.6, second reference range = 51.2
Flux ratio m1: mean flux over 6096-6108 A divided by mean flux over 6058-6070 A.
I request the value 1.0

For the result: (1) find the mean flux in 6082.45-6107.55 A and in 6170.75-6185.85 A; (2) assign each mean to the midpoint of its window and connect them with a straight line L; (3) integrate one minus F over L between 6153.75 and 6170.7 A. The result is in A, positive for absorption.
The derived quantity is 1.3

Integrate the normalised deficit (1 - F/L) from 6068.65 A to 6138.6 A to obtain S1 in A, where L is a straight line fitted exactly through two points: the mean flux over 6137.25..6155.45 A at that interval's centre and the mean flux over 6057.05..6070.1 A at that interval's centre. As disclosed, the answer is 0.84 A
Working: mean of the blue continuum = 54.7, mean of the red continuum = 52.5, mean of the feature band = 53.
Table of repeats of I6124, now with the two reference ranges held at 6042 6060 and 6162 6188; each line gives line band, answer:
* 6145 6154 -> -0.4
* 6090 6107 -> 0.1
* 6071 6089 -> -0.1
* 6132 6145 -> 0.0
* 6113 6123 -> -0.3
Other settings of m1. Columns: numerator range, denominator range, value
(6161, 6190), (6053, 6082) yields 0.94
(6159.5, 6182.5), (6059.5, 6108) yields 0.94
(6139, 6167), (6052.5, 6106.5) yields 0.96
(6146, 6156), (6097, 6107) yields 1.03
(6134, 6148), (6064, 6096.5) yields 0.97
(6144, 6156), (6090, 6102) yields 1.01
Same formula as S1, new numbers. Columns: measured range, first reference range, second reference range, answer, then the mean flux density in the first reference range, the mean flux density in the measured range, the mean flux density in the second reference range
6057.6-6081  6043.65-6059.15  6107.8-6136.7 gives -0.33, 54.1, 54.6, 52.8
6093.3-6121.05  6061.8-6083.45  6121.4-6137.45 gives -0.25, 54.2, 53.2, 51.8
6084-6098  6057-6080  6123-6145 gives 0.01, 54.6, 53.5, 51.4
